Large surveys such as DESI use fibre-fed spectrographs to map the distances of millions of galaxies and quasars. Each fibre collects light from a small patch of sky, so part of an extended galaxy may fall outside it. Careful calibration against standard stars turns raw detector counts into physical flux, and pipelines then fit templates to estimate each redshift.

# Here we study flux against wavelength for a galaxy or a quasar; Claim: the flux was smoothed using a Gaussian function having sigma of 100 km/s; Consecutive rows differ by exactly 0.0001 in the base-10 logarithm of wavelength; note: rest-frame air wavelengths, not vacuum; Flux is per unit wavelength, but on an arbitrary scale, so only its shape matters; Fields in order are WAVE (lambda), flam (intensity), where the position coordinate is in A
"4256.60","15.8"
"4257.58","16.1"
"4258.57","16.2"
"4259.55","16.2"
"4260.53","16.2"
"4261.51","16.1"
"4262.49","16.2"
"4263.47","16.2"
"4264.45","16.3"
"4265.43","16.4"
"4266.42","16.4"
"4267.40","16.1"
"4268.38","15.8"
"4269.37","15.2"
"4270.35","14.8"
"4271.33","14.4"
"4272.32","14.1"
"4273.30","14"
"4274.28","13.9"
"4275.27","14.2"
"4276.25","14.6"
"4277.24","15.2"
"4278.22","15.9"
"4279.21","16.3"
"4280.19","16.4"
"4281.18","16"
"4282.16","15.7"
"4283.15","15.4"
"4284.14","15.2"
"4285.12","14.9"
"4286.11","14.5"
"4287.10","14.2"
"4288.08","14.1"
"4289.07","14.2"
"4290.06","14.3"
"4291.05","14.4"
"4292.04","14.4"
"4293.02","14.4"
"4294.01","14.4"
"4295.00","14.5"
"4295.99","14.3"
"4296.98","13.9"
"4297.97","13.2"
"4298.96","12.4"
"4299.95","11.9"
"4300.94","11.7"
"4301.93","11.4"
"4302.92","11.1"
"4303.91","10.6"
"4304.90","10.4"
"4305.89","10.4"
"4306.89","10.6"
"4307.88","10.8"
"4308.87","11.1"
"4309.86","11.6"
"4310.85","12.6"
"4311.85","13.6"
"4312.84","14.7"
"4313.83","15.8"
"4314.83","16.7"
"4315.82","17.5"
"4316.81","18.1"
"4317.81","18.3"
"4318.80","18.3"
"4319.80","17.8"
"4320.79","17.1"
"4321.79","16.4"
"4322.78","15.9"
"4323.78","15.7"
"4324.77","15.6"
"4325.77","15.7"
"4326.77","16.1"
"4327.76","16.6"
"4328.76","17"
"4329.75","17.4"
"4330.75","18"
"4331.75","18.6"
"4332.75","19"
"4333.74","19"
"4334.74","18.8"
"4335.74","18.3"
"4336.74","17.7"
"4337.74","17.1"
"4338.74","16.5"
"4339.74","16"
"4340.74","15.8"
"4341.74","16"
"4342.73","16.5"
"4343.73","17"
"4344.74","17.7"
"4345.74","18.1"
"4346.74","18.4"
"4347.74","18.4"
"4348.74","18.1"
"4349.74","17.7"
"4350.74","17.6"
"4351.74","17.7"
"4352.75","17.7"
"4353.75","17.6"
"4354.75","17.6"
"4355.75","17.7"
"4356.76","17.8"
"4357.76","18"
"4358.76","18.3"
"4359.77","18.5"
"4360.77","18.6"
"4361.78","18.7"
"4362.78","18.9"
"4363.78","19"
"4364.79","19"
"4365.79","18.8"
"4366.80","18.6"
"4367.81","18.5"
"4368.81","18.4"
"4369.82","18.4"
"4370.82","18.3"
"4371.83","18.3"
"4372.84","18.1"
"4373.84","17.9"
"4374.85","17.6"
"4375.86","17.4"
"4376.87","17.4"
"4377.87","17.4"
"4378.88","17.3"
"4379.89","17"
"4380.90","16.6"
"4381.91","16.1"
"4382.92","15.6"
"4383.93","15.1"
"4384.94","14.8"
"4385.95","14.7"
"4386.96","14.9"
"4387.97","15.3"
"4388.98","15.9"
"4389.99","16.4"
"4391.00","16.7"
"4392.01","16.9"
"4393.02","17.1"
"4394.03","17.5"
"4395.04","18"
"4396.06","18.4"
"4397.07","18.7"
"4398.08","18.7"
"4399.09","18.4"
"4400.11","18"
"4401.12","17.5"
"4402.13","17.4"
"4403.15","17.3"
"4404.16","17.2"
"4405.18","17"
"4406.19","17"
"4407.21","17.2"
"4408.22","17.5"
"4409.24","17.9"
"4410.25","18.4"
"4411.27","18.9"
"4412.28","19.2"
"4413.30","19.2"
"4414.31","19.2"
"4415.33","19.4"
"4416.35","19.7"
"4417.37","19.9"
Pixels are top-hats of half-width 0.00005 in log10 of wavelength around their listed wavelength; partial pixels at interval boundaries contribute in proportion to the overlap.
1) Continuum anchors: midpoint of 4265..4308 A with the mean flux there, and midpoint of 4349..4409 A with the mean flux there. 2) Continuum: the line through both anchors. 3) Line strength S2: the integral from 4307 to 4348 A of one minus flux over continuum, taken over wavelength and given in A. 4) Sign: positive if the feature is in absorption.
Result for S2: -2.27 A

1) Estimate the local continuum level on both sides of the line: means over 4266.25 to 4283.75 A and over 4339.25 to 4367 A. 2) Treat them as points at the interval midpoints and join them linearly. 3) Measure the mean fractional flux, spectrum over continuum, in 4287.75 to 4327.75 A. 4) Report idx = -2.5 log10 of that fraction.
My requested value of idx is 0.15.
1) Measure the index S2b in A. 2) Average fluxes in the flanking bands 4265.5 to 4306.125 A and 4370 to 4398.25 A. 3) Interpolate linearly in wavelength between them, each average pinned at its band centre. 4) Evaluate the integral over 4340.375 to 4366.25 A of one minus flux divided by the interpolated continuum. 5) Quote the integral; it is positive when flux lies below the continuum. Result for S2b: -2.95 A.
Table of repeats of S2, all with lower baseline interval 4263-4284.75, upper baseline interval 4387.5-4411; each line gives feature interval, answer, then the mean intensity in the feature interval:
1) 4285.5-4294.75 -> 0.78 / 14.3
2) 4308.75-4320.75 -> 0.26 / 15.7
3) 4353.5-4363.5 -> -0.86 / 18.2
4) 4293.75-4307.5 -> 3.18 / 12.1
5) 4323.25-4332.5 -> -0.30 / 16.8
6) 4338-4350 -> -0.47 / 17.2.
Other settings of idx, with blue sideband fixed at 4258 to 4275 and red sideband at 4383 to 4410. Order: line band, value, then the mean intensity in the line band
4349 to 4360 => -0.08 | 17.8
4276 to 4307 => 0.15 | 13.8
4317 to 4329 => -0.04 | 16.7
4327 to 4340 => -0.09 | 17.7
